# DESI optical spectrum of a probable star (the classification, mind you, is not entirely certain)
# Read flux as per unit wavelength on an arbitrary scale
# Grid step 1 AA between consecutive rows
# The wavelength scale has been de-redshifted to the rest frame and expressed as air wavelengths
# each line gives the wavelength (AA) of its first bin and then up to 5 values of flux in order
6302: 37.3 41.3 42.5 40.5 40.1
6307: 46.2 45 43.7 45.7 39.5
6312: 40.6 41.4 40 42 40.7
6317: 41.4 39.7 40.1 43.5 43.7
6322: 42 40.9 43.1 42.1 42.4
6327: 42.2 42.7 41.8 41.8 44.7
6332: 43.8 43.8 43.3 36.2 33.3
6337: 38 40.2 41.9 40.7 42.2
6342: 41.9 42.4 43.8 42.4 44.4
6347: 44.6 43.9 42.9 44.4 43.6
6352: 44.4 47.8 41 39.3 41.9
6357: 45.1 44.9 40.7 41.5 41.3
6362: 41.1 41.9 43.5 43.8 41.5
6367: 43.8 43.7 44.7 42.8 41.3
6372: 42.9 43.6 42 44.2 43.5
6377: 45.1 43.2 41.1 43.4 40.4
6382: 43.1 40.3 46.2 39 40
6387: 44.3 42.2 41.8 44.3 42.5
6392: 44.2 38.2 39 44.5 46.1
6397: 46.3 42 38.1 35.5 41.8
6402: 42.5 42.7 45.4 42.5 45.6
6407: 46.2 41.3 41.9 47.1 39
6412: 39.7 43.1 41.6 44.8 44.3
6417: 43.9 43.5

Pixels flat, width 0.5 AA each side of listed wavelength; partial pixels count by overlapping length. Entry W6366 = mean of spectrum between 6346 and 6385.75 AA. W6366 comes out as 42.9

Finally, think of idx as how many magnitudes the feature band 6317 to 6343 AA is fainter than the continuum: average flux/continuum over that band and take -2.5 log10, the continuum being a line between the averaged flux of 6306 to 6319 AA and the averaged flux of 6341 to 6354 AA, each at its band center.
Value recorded 0.036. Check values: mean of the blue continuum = 42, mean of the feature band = 41.5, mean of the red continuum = 43.7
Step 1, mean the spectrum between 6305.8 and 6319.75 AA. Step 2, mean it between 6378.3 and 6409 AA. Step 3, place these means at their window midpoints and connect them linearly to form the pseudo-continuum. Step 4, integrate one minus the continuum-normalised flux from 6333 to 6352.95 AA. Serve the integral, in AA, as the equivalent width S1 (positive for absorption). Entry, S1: 0.0 AA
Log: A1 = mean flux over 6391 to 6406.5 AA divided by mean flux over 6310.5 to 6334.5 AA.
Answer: 1.01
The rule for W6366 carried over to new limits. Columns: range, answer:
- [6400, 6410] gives 43.1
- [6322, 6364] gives 42.2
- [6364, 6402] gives 42.5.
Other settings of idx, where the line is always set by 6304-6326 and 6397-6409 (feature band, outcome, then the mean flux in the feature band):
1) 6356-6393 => -0.01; 42.7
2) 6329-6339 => 0.04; 40.7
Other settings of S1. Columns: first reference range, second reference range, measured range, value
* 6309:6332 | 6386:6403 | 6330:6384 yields -0.63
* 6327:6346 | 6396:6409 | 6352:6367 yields -0.27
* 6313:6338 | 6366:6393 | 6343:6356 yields -0.46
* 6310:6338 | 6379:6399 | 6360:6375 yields -0.24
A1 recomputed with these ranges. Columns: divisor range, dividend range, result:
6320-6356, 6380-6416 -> 1.00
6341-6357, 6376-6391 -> 0.98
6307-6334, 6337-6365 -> 1.01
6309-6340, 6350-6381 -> 1.04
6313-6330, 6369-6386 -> 1.02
